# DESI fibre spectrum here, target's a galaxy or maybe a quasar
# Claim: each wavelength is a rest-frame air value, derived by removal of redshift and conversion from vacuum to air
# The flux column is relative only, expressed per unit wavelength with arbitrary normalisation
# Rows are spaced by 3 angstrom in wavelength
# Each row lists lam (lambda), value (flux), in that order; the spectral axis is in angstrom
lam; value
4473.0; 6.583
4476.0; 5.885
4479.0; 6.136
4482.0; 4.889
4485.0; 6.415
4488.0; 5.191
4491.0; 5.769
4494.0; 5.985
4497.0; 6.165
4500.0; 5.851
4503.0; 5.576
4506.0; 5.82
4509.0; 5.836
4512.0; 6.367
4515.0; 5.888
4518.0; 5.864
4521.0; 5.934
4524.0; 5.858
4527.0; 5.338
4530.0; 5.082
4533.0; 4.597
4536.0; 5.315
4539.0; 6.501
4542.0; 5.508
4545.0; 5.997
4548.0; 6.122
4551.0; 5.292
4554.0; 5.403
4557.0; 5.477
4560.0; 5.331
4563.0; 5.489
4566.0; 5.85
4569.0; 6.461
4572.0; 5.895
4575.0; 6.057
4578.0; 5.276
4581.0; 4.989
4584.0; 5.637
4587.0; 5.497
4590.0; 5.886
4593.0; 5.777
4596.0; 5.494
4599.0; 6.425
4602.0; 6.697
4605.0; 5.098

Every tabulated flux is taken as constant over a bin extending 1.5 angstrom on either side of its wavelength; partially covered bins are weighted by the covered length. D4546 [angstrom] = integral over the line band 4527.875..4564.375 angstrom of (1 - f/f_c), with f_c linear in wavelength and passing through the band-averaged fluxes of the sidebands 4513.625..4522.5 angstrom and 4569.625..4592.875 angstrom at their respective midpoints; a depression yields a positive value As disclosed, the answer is 1.75 angstrom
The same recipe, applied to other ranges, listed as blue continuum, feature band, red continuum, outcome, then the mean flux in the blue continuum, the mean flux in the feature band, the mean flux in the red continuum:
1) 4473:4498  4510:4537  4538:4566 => 0.7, 5.84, 5.59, 5.67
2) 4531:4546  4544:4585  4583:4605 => 0.3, 5.55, 5.66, 5.87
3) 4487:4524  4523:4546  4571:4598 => 1.1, 5.86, 5.51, 5.62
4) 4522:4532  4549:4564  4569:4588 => 0.3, 5.41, 5.42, 5.63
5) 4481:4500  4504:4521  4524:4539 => -1.3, 5.77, 5.94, 5.3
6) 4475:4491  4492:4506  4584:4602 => -0.4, 5.7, 5.88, 5.87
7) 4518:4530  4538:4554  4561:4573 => -0.1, 5.65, 5.82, 5.9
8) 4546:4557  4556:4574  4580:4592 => -0.6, 5.61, 5.77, 5.54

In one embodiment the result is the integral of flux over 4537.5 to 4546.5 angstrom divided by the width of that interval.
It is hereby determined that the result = 6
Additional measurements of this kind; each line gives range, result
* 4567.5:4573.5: 6.18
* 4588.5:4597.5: 5.72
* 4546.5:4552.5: 5.71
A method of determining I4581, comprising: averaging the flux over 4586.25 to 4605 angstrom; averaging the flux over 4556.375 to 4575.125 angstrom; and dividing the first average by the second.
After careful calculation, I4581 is 1.02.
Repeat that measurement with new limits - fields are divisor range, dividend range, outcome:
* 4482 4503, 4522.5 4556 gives 0.96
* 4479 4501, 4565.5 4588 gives 0.99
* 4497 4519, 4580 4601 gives 0.97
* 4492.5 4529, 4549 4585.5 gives 0.96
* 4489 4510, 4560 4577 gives 1.01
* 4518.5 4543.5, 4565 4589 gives 1.03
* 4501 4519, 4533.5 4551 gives 0.98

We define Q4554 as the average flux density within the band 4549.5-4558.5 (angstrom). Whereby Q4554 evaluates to 5.39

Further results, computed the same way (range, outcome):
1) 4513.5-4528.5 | 5.78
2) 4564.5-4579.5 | 5.91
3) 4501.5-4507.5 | 5.7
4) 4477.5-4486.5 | 5.81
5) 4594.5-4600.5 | 5.96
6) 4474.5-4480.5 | 6.01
